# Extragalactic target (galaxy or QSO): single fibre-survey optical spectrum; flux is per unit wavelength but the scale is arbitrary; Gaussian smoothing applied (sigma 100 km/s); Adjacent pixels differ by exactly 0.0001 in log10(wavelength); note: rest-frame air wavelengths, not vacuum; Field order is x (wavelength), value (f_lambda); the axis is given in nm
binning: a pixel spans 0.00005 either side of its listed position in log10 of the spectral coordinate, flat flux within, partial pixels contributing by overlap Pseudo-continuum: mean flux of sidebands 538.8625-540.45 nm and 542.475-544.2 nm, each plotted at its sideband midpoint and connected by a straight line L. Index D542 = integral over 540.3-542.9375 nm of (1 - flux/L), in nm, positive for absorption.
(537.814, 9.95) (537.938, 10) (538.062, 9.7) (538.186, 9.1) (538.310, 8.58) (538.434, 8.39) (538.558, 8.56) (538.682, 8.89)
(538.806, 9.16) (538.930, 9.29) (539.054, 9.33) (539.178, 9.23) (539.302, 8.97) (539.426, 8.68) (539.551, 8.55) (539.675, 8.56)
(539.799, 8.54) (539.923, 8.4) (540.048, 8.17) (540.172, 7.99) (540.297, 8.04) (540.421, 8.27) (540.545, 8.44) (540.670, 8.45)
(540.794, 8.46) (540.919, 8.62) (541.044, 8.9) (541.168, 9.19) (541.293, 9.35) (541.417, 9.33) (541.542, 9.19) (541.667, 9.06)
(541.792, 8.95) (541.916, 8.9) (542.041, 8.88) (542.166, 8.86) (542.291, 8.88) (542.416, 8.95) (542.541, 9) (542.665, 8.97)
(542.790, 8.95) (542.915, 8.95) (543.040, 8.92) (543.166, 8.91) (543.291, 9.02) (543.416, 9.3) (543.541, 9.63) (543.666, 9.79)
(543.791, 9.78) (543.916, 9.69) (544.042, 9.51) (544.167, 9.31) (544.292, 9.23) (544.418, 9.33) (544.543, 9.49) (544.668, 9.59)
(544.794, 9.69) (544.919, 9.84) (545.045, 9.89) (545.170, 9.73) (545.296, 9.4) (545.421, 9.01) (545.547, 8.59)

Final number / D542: 0.03 nm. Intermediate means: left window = 8.63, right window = 9.27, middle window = 8.87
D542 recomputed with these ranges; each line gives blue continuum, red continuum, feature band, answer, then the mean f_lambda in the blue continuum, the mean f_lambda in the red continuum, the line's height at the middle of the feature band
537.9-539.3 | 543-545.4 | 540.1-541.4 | 0.09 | 9.09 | 9.47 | 9.24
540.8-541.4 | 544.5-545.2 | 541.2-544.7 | 0.05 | 8.99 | 9.71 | 9.35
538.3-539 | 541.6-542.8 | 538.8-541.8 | 0.04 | 8.84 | 8.94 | 8.89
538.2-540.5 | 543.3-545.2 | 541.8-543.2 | 0.05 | 8.65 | 9.57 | 9.24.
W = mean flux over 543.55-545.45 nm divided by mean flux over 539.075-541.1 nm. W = 1.1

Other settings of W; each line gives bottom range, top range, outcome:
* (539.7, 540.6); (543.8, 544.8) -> 1.14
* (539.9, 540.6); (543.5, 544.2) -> 1.17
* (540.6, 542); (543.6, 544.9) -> 1.07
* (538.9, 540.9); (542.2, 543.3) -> 1.04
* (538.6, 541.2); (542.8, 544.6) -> 1.08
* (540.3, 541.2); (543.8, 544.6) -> 1.10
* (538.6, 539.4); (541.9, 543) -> 0.98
